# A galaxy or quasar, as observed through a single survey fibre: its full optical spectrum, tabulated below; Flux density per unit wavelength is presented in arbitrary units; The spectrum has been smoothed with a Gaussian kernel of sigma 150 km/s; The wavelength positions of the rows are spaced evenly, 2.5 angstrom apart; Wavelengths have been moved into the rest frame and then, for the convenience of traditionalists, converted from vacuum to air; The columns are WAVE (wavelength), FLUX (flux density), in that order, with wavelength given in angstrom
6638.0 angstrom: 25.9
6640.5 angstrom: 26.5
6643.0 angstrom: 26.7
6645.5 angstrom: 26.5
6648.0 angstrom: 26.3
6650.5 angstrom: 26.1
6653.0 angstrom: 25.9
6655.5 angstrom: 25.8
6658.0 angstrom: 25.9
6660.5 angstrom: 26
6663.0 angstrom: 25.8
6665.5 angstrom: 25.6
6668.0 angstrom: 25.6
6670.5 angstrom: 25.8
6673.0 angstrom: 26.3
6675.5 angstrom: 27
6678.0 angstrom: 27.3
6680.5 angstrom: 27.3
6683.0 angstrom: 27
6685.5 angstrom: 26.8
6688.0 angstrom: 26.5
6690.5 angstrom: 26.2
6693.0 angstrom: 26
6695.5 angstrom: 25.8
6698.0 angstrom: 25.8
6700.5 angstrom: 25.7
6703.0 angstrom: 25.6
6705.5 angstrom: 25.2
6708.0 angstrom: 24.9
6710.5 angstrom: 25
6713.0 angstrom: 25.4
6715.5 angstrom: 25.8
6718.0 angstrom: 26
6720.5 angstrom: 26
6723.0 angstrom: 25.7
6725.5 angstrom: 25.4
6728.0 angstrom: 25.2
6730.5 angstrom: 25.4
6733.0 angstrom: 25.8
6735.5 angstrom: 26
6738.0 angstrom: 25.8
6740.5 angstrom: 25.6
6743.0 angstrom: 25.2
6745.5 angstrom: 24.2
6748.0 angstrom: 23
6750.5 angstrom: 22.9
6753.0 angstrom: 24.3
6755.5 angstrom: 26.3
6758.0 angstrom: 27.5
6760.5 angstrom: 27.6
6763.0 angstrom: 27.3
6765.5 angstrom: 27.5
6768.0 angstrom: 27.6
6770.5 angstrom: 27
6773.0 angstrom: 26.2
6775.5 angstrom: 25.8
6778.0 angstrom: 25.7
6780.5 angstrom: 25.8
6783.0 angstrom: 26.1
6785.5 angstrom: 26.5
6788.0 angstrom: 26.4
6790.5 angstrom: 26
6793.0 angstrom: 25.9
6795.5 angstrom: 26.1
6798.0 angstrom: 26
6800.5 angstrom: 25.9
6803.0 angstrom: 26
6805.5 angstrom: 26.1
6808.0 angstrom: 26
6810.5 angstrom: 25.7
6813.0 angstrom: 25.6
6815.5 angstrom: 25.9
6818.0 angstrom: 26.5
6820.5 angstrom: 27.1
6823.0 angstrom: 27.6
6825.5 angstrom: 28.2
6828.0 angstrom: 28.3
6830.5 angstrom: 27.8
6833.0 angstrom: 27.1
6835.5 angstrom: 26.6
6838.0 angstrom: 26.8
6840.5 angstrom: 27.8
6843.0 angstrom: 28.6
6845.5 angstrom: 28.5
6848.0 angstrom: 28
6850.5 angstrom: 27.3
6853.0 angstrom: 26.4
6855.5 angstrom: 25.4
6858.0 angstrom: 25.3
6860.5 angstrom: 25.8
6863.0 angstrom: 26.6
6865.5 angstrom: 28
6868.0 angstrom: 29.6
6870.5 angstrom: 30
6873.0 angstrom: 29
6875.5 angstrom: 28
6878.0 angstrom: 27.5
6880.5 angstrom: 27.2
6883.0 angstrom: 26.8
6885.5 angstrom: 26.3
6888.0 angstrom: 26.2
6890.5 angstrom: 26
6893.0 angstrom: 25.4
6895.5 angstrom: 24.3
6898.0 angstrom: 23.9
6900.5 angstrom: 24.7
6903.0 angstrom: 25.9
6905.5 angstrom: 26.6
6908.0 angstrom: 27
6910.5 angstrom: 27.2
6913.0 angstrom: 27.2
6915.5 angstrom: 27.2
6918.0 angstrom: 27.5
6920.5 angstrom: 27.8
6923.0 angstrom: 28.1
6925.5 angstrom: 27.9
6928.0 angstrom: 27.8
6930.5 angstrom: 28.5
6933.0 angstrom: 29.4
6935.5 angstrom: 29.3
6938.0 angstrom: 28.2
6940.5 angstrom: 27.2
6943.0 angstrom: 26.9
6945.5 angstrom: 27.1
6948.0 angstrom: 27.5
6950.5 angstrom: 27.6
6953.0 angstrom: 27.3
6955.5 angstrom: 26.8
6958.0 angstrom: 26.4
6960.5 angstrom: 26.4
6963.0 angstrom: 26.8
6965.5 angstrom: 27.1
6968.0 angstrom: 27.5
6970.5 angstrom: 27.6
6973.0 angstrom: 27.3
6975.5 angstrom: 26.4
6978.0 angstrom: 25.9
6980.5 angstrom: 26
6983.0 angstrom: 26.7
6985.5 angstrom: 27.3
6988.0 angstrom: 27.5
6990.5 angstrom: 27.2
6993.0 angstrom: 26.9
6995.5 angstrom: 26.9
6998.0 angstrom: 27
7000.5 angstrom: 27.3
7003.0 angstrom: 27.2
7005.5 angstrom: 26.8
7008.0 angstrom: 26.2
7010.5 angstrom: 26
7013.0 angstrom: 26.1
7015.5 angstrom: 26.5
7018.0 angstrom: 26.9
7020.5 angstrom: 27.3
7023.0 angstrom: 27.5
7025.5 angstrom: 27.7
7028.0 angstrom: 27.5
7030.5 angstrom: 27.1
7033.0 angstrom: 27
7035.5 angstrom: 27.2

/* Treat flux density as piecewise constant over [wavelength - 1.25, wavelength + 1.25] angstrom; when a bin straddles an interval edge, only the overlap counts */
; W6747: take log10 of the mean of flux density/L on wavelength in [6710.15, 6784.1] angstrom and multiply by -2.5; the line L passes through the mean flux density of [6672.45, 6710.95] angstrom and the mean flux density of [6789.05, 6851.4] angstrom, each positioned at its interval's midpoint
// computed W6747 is 0.03 mag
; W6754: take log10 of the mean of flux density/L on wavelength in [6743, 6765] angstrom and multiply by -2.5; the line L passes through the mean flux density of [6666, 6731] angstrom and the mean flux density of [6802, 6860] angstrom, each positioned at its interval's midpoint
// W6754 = 0.04 mag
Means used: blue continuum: 26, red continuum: 26.9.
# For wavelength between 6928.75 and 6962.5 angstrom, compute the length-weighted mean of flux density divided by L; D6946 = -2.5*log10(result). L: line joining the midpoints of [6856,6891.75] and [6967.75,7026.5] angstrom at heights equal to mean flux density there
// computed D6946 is -0.02 mag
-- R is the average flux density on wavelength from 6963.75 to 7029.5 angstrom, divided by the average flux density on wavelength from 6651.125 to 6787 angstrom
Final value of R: 1.0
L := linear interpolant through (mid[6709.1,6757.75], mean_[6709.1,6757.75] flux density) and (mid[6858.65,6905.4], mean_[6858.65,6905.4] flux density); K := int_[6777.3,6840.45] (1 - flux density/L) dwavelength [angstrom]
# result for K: -1.2 angstrom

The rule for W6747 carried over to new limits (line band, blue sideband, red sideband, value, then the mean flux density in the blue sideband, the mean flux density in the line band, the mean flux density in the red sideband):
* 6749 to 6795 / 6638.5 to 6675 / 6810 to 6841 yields 0.020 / 26.1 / 26.2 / 27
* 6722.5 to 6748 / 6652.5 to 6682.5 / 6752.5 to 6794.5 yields 0.045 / 26.2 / 25.3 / 26.5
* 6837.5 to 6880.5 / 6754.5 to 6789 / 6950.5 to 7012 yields -0.033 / 26.7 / 27.6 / 26.9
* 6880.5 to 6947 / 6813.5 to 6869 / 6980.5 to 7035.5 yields 0.006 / 27.2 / 26.9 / 27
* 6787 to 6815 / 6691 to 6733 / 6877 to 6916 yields -0.004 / 25.6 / 26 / 26.2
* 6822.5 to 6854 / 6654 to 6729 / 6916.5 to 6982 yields -0.034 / 25.9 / 27.6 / 27.4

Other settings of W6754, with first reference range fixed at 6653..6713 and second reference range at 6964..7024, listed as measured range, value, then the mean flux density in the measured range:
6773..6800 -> 0.01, 26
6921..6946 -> -0.05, 28.1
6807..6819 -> 0.02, 25.9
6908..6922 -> -0.03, 27.4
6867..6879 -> -0.09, 28.8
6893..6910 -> 0.05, 25.5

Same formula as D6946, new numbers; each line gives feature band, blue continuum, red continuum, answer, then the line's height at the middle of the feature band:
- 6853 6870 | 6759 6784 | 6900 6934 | 0.01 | 27.1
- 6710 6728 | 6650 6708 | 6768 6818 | 0.02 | 26.1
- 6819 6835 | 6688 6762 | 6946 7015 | -0.06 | 26.1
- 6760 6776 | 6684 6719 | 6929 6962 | -0.03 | 26.3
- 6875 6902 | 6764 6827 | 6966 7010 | 0.03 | 26.6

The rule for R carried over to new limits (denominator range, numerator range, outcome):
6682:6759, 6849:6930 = 1.05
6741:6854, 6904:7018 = 1.03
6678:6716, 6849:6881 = 1.05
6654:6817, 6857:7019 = 1.04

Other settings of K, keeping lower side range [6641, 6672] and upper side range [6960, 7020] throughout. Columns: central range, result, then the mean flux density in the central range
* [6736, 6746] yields 0.3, 25.3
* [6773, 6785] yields 0.2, 25.9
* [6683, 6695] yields -0.1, 26.4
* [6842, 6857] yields -0.5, 27.3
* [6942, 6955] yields -0.3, 27.3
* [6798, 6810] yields 0.2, 26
